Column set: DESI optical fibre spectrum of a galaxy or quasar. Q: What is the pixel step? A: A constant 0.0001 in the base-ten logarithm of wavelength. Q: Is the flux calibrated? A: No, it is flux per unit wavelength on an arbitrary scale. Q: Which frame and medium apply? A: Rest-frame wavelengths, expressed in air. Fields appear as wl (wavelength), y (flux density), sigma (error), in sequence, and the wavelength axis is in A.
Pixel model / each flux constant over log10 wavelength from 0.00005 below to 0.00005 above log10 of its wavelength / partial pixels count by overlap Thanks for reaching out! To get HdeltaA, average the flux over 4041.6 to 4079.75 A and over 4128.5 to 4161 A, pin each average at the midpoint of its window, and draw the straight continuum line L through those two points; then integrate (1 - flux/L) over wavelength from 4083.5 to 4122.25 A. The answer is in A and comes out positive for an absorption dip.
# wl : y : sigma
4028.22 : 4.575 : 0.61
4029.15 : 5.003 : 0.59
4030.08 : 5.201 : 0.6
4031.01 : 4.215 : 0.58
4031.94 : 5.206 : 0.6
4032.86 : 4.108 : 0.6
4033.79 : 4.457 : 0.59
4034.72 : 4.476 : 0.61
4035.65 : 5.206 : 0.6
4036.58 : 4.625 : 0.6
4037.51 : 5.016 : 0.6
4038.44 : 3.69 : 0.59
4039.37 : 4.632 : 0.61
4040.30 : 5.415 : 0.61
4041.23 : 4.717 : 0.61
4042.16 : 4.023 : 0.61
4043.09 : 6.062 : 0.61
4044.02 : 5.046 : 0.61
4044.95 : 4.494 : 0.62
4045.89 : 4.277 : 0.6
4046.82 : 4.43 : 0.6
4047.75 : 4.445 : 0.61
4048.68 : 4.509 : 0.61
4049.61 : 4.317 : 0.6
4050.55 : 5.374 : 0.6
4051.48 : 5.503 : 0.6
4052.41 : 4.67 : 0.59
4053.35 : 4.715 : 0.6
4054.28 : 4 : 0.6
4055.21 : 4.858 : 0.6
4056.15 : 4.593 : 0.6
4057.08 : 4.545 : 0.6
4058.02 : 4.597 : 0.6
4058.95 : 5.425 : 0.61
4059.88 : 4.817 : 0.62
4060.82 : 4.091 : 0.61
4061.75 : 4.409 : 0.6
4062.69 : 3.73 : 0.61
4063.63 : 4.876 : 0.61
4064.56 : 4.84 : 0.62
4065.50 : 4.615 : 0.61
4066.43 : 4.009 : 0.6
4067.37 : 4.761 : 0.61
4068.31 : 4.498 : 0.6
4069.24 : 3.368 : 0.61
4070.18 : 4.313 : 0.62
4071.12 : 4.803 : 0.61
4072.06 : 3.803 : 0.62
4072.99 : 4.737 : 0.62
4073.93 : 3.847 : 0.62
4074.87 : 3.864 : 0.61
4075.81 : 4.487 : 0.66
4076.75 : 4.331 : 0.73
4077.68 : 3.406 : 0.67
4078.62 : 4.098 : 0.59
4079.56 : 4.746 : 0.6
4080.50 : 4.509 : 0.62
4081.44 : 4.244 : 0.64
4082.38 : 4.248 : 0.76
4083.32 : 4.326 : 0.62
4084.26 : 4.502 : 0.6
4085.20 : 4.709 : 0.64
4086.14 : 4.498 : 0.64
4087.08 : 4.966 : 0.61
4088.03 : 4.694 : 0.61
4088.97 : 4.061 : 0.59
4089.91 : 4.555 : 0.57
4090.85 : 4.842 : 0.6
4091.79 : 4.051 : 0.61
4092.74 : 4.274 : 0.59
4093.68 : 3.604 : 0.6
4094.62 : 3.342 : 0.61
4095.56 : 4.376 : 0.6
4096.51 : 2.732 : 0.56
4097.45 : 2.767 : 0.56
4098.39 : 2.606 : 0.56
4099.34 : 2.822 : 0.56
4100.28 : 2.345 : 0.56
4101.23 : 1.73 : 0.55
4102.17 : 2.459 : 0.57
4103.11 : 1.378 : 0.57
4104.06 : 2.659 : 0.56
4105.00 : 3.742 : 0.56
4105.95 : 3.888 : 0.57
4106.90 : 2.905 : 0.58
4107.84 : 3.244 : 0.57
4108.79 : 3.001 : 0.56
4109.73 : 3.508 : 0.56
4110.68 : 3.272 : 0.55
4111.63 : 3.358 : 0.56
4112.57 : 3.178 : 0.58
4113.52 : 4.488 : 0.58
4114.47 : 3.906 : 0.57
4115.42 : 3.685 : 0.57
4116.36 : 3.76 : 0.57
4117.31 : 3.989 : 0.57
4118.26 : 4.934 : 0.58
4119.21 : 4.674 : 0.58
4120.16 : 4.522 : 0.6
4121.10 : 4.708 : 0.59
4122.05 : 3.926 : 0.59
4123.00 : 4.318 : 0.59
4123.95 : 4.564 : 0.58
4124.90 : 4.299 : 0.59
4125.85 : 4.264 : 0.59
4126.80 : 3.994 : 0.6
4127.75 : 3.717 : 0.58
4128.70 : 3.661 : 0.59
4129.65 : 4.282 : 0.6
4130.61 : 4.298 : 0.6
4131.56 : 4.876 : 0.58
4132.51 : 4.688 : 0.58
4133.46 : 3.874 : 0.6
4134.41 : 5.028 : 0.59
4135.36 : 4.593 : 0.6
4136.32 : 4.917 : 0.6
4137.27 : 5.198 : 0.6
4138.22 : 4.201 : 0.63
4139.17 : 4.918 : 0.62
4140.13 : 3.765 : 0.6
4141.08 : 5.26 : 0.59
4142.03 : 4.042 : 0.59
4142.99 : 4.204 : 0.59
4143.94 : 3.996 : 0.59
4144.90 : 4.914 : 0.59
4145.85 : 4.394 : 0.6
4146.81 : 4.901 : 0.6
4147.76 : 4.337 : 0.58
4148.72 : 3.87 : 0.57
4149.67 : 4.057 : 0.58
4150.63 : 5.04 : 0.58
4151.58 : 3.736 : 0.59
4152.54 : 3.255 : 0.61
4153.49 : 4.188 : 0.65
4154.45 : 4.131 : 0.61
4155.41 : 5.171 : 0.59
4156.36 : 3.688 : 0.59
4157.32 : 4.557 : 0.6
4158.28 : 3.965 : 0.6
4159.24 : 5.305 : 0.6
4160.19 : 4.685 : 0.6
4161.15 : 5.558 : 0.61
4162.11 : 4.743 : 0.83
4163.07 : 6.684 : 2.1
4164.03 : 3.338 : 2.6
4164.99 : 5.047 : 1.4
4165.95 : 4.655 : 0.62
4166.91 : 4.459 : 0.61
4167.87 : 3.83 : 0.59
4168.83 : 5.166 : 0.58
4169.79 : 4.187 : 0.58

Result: 6.8 A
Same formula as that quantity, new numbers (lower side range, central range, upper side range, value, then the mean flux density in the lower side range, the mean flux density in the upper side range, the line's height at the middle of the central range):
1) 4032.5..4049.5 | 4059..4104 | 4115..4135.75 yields 5.08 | 4.64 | 4.3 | 4.48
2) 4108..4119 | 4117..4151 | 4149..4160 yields -3.49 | 3.74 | 4.29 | 4.02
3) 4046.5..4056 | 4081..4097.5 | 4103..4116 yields -1.57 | 4.68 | 3.36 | 3.82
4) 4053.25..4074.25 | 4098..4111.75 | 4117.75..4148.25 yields 4.93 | 4.45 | 4.44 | 4.45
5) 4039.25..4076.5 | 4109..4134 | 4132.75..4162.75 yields 2.26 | 4.56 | 4.48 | 4.5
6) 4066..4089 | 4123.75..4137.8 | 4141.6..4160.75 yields -0.29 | 4.32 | 4.33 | 4.32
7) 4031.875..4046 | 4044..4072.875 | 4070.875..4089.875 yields 0.04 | 4.71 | 4.34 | 4.54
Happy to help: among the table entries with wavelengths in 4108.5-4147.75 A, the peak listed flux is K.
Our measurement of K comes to 5.26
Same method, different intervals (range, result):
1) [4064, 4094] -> 4.966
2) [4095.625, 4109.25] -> 3.888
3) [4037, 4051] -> 6.062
